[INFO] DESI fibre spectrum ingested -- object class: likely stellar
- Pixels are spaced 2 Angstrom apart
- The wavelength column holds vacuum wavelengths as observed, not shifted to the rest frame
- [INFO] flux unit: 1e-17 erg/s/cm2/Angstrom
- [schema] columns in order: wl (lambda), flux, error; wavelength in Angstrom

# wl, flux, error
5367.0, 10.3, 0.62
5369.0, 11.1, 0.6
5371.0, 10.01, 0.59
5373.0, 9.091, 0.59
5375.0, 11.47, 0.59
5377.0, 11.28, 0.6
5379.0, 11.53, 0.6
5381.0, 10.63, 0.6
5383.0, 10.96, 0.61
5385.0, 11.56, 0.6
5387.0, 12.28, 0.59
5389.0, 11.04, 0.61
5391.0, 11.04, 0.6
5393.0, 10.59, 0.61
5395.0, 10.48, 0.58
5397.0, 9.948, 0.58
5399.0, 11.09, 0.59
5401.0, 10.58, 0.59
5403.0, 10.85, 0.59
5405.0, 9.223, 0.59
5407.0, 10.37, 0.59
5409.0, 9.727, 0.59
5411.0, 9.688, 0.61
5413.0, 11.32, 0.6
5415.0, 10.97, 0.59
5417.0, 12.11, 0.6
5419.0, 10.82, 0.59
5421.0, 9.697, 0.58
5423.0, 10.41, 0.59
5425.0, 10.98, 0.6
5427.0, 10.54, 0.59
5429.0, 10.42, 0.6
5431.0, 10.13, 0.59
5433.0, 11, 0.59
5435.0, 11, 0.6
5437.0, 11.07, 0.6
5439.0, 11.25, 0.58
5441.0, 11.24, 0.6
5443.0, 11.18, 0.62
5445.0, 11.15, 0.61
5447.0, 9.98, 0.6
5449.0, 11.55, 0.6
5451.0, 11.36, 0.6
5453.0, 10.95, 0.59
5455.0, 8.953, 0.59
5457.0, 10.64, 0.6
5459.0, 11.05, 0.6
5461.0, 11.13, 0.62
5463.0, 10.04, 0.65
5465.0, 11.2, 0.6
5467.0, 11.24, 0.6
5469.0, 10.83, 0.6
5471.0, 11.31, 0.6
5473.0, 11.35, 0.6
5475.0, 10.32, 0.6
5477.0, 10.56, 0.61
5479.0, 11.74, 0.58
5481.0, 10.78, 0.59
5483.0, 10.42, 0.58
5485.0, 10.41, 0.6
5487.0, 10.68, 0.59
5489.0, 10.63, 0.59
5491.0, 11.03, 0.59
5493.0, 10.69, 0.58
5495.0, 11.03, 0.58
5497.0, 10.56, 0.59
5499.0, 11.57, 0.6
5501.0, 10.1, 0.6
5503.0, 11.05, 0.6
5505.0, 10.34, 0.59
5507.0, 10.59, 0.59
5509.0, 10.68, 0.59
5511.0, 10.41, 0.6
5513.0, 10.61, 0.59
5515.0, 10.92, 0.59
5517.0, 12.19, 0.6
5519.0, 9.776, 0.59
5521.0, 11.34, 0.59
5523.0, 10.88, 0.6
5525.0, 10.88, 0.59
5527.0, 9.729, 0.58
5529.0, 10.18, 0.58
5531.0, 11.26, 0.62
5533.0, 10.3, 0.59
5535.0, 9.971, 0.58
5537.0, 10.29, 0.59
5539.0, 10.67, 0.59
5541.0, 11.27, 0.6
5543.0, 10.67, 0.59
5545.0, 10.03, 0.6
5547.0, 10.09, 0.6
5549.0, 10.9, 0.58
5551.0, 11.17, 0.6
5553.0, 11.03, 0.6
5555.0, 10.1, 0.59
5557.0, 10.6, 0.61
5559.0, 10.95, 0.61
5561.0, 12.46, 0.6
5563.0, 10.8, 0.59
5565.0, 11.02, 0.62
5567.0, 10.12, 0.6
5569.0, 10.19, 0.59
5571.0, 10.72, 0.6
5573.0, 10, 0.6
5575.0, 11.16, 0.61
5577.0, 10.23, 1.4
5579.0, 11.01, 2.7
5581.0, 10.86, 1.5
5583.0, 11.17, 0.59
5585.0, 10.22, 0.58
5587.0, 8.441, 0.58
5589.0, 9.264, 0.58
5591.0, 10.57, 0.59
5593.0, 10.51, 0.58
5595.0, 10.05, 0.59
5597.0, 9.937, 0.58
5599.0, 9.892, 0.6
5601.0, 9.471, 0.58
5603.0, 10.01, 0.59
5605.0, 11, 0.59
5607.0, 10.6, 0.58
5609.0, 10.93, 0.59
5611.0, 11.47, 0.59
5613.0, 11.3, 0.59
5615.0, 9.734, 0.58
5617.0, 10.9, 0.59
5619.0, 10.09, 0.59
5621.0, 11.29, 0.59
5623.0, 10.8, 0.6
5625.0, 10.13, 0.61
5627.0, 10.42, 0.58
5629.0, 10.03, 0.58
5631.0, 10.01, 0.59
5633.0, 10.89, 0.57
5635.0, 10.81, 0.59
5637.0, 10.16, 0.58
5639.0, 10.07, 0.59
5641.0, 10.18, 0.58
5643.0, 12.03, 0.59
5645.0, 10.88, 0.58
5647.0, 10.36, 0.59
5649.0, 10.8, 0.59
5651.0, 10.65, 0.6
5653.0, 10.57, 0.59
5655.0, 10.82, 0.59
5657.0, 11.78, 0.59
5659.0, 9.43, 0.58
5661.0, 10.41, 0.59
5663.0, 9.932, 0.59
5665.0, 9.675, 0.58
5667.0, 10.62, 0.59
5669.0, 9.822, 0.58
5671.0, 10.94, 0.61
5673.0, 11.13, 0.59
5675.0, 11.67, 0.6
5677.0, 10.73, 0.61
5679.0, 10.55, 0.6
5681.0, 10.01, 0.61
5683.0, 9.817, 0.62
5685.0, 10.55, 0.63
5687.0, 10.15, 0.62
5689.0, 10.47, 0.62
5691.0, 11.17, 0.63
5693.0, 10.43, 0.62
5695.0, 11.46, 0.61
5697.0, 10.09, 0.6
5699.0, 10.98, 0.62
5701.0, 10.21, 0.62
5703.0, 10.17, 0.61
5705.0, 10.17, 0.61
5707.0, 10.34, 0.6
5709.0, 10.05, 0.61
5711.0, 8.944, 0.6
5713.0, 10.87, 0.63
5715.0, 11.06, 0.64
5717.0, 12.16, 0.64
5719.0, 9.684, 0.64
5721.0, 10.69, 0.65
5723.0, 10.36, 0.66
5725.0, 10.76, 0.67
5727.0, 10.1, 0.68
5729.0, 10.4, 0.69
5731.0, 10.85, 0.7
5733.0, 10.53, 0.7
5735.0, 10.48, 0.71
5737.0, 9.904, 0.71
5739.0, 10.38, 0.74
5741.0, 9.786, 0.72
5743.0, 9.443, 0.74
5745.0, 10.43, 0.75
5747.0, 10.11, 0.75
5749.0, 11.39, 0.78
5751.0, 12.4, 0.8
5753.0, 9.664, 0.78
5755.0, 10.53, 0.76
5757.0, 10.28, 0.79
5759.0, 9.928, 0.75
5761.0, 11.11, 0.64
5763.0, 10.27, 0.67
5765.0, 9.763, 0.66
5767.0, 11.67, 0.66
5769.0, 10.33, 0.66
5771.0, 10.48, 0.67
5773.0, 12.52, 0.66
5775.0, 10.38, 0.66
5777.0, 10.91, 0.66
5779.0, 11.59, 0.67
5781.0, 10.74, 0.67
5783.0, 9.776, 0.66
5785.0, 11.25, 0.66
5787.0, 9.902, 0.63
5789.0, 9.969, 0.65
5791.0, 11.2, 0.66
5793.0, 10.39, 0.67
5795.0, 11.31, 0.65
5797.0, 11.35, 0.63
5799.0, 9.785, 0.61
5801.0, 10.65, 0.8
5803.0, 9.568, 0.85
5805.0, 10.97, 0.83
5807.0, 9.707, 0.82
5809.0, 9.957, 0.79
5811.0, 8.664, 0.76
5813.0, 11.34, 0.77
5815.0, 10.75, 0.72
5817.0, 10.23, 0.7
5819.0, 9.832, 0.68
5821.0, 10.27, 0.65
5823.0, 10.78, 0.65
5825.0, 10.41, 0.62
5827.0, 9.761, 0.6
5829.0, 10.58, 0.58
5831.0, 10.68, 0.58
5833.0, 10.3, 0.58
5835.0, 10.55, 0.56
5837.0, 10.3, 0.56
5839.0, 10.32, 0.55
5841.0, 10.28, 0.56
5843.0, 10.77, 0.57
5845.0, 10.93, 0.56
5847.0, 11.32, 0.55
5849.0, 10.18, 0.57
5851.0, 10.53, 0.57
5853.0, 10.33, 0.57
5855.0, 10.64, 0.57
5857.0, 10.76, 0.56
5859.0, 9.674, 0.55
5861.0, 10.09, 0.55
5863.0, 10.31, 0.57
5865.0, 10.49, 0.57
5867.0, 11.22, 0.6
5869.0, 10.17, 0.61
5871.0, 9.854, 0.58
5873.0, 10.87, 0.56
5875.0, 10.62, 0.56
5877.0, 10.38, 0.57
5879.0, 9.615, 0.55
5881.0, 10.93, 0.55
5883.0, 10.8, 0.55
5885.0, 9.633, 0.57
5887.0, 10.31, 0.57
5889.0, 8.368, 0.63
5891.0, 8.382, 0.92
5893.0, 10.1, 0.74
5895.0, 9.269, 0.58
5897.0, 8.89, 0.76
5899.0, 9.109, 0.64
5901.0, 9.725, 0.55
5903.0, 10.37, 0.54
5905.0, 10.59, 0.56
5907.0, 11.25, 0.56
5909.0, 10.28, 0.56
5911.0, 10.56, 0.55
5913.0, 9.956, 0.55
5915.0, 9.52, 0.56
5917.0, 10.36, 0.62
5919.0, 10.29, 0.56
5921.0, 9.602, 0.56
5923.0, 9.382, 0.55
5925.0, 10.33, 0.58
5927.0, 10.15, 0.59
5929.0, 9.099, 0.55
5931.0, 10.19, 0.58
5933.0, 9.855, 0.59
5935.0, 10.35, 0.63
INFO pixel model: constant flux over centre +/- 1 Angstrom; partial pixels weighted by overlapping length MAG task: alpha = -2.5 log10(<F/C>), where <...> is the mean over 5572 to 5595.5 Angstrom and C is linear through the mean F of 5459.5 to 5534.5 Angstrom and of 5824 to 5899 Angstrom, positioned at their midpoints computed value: 0.04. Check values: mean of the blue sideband 10.8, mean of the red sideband 10.2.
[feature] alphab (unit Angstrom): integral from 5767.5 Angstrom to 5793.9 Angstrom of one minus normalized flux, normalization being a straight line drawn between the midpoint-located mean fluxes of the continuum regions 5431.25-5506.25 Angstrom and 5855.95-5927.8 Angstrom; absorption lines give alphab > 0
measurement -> -1.23 Angstrom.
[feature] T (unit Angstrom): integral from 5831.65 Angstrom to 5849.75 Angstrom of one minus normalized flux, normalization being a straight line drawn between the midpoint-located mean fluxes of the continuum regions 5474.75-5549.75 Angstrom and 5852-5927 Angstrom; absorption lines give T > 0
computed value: -0.71 Angstrom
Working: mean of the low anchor 10.7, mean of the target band 10.6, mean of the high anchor 10.1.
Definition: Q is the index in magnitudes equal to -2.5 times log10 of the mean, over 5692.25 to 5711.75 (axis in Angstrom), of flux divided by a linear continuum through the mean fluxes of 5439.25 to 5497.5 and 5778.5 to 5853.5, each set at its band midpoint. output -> 0.029 mag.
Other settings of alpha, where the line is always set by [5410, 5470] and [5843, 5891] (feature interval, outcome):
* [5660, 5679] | 0.00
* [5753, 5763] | 0.01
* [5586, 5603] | 0.09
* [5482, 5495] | 0.01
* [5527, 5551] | 0.02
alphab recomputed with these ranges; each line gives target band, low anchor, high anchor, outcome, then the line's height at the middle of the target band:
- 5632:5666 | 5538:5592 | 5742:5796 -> 0.2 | 10.6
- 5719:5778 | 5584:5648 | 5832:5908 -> -1.3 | 10.3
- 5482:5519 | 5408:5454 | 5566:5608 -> -0.6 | 10.6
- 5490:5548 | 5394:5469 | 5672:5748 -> -0.3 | 10.6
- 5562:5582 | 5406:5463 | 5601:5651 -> 0.0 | 10.6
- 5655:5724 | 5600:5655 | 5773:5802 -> 0.9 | 10.6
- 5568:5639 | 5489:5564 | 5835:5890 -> 1.6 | 10.6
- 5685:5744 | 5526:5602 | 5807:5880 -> 0.0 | 10.4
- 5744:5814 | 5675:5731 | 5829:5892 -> -1.2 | 10.4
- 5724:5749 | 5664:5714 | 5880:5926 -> 0.0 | 10.3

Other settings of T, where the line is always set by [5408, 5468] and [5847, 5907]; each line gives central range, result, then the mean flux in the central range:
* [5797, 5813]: 0.2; 10.1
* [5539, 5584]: -0.7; 10.8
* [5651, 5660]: -0.2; 10.6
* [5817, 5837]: -0.3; 10.3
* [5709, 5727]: -0.3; 10.5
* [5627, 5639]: 0.1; 10.4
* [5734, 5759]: -0.2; 10.4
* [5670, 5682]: -0.5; 10.8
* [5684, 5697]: -0.3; 10.7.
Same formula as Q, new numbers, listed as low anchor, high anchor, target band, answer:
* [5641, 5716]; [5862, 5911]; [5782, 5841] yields -0.01 mag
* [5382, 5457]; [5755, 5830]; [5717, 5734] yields 0.00 mag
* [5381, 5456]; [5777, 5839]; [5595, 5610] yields 0.04 mag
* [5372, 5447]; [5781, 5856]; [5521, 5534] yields 0.01 mag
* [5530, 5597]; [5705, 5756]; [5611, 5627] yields -0.01 mag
